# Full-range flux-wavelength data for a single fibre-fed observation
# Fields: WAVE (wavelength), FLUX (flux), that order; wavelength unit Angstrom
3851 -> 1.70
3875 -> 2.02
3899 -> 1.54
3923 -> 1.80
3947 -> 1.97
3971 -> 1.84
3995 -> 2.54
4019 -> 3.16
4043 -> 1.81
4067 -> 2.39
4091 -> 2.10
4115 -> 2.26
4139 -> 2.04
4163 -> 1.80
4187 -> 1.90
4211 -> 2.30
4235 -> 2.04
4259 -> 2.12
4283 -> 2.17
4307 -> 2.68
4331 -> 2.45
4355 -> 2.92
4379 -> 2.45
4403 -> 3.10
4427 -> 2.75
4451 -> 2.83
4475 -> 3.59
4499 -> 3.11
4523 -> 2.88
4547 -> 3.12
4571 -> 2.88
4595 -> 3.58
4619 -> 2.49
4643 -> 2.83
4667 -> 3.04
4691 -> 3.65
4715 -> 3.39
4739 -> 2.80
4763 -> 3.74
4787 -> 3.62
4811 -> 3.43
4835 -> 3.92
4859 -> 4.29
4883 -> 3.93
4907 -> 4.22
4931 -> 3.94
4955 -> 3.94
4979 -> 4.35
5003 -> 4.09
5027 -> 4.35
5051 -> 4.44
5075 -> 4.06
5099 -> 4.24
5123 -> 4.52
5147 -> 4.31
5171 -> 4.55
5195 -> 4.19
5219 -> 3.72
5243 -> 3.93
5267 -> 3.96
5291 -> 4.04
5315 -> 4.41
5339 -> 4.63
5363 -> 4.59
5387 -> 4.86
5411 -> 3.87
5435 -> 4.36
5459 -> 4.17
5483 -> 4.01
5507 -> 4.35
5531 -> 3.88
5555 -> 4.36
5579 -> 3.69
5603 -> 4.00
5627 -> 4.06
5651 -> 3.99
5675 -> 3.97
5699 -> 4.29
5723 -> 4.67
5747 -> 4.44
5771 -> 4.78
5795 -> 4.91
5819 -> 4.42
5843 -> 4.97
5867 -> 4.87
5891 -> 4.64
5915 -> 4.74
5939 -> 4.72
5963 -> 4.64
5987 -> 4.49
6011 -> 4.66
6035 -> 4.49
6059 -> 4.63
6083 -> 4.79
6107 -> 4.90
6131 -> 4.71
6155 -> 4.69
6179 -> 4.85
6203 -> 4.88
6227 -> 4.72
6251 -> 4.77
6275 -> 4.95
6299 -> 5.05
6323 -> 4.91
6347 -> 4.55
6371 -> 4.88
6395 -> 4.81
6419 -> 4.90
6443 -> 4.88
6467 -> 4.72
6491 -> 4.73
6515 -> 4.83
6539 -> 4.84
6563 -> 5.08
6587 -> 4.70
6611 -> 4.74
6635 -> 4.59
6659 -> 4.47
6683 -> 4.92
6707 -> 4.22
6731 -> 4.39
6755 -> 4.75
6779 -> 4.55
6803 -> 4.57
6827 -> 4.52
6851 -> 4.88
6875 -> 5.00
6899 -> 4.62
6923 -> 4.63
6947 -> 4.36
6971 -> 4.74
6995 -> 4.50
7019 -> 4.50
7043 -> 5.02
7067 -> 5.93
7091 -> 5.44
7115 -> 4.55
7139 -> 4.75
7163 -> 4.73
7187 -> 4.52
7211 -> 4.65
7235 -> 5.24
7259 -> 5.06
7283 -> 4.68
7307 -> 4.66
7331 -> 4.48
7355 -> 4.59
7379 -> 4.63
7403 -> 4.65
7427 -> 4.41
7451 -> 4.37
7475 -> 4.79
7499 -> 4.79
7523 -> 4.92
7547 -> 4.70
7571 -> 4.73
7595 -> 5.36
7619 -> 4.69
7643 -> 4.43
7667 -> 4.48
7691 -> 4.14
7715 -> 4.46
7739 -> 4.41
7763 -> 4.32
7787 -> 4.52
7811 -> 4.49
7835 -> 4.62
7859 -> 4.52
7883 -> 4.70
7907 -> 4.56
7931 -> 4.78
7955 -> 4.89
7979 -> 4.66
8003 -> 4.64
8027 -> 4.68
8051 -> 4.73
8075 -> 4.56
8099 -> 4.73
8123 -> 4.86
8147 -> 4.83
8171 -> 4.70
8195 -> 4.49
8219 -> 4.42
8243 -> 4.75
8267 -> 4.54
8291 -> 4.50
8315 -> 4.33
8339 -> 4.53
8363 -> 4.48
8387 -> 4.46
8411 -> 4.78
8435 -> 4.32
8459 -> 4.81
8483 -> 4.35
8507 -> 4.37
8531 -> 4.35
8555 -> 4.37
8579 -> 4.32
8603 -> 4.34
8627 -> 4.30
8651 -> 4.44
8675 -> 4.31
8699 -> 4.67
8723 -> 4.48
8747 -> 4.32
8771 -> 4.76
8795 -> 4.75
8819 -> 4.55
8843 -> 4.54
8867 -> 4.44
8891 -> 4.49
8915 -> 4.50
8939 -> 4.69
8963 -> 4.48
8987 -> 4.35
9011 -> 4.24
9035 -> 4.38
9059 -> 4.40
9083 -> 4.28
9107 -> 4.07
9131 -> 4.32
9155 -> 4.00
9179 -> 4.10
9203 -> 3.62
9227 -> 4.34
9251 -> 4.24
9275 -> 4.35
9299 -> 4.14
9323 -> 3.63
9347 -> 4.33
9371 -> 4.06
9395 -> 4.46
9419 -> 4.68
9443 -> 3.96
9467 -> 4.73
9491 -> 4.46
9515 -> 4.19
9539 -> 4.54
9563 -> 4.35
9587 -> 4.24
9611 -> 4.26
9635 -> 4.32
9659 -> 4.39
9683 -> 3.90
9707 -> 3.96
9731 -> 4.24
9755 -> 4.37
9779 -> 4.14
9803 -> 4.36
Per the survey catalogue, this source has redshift 0.077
